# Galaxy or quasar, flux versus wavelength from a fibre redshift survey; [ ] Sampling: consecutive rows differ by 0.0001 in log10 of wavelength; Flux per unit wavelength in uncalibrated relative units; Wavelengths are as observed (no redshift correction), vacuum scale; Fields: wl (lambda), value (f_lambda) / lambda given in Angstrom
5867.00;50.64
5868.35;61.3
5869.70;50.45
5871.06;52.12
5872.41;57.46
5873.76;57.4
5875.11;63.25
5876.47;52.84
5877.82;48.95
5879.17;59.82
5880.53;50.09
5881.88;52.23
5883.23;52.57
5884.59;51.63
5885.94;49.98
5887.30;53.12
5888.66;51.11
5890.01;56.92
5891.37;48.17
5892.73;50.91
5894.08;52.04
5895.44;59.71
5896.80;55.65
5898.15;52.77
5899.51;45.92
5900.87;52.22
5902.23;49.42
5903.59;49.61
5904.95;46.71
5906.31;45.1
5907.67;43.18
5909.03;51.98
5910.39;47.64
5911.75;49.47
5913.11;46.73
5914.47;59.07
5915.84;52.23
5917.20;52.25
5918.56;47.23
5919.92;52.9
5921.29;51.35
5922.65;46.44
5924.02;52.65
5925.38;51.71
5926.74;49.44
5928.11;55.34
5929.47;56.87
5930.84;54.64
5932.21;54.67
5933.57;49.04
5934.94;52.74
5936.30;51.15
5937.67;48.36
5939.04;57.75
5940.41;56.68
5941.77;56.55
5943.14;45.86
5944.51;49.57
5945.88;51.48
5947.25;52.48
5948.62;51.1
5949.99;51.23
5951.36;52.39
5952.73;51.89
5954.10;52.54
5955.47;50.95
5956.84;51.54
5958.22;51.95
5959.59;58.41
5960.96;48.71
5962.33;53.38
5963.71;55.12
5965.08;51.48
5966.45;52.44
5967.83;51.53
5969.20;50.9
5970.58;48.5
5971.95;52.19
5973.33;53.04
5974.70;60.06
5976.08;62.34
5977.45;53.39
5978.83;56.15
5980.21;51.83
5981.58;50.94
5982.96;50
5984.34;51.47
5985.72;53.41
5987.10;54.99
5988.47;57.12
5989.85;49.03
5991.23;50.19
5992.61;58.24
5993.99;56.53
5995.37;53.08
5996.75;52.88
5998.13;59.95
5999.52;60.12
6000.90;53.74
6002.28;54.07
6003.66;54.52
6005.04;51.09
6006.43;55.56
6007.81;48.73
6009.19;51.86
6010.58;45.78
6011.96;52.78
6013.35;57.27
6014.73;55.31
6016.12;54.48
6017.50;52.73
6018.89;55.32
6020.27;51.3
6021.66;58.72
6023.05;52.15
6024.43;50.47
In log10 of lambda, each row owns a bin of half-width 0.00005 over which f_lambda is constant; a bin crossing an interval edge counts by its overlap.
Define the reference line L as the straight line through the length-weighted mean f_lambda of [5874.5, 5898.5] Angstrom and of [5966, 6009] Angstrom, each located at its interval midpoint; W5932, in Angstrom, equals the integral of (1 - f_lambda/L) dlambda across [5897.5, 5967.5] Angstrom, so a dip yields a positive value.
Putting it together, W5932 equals 2.83 Angstrom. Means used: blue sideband 53.4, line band 51.4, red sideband 53.8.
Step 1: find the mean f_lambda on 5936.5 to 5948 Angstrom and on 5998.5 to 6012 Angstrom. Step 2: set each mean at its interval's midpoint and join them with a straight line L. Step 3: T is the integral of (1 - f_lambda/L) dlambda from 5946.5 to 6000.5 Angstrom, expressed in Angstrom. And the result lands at -0.8 Angstrom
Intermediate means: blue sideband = 52.3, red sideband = 53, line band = 53.4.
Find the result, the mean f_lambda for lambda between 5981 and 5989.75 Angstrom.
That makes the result 52.7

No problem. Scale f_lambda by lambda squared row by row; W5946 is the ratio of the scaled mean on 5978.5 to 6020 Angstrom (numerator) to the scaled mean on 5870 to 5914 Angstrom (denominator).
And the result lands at 1.1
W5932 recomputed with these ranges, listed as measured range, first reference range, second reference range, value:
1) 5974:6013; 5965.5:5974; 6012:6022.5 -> -0.6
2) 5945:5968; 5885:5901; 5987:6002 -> 0.8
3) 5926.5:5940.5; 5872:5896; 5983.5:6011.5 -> 0.1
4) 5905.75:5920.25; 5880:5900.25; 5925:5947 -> 0.7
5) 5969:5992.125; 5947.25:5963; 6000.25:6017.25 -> -0.4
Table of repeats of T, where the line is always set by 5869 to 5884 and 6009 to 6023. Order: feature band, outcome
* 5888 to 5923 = 2.2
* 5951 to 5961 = 0.2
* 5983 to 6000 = -0.3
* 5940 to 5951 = 0.4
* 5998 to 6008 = -0.2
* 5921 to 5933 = 0.3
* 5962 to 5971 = 0.3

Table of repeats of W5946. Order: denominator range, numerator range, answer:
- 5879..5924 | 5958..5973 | 1.05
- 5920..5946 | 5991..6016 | 1.06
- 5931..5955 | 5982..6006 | 1.06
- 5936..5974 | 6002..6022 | 1.04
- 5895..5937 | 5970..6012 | 1.08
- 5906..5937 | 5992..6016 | 1.09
